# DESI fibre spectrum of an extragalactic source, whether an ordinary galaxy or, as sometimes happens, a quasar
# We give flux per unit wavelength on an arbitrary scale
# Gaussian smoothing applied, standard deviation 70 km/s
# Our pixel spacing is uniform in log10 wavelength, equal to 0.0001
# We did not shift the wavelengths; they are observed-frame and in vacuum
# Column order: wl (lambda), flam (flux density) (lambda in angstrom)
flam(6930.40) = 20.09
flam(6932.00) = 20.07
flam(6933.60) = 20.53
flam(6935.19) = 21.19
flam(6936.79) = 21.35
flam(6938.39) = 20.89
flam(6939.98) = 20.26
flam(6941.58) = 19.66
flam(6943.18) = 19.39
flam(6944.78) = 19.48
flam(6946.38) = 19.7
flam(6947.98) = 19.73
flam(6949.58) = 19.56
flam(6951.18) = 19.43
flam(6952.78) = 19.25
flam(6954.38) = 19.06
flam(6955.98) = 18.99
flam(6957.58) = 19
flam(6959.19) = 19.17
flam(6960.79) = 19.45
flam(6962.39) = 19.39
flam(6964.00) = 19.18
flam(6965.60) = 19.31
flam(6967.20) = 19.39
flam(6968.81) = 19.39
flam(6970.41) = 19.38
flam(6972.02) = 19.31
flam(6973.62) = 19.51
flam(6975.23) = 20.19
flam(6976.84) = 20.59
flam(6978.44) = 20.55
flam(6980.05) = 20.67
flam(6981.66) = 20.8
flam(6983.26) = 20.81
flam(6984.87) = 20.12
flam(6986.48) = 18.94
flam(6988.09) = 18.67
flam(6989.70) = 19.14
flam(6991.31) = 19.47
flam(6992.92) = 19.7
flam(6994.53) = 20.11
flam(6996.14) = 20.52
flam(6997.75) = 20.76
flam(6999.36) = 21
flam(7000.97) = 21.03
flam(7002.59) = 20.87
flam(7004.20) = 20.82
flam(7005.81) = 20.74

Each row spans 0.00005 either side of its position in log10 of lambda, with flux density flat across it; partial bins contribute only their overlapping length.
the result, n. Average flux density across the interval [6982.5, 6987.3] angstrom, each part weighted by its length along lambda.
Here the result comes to 19.9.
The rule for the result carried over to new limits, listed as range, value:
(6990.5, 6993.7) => 19.6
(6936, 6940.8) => 20.8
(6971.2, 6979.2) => 20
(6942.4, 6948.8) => 19.6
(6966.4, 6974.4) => 19.4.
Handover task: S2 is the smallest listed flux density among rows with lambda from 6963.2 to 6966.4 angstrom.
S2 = 19.18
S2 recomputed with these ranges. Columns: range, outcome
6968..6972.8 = 19.31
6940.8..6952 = 19.39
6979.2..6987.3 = 18.94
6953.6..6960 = 18.99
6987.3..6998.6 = 18.67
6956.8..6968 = 19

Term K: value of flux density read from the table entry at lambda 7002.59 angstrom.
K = 20.87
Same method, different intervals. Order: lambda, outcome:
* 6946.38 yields 19.7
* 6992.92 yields 19.7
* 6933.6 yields 20.53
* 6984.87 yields 20.12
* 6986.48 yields 18.94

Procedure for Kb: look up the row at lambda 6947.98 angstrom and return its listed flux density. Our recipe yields 19.73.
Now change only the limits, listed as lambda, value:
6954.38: 19.06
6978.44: 20.55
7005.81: 20.74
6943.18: 19.39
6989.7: 19.14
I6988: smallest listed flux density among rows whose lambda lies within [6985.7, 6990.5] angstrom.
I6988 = 18.67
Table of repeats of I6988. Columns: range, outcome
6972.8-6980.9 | 19.51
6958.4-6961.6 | 19.17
